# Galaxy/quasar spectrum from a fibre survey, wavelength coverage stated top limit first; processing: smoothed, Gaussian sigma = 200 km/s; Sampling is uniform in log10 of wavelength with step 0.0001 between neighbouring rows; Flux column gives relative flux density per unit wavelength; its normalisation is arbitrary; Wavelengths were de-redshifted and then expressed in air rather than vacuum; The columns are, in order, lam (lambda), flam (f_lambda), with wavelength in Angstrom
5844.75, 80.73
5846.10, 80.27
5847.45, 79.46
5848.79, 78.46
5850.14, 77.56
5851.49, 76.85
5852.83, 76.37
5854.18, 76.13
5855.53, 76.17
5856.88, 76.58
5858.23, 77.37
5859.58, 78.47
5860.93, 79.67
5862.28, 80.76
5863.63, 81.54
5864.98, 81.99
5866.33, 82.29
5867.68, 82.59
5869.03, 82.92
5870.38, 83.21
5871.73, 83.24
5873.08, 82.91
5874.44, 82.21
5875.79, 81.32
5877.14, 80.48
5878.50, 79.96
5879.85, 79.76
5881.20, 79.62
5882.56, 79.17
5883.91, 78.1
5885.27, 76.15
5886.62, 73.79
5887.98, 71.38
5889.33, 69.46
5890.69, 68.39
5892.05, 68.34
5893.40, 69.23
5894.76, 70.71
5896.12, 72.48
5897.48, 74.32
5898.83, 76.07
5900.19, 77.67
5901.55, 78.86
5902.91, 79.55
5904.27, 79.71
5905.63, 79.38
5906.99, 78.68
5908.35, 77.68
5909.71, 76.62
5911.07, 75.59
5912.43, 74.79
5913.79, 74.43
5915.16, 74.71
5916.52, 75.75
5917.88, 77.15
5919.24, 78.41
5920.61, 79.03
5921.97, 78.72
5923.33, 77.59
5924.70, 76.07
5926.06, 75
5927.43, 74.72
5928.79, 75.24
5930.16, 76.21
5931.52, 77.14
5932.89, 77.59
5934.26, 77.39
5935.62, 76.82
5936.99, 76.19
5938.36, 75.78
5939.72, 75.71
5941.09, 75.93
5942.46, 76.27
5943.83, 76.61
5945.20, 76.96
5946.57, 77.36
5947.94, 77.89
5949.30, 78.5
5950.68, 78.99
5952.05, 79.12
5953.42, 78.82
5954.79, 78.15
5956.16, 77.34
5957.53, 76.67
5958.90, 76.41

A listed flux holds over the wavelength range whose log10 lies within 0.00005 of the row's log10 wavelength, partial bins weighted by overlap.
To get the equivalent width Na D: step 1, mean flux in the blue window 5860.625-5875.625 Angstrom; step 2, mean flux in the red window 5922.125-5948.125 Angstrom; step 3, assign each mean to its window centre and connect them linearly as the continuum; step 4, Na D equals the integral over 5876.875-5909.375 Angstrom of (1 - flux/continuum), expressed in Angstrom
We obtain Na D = 1.7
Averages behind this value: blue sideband 82.2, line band 75.7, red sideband 76.4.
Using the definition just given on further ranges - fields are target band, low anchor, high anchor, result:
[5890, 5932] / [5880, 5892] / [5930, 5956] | 0.0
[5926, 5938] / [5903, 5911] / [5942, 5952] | 0.2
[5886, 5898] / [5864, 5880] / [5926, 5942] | 1.4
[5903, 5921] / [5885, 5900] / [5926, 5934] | -0.7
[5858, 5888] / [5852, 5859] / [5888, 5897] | -2.8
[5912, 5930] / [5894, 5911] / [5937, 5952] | 0.1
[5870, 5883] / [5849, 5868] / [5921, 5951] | -0.5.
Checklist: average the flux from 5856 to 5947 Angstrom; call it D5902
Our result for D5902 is 77.2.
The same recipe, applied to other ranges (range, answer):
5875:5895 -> 75.2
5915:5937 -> 76.8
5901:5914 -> 77.6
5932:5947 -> 76.6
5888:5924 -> 75.5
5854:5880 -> 80.6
